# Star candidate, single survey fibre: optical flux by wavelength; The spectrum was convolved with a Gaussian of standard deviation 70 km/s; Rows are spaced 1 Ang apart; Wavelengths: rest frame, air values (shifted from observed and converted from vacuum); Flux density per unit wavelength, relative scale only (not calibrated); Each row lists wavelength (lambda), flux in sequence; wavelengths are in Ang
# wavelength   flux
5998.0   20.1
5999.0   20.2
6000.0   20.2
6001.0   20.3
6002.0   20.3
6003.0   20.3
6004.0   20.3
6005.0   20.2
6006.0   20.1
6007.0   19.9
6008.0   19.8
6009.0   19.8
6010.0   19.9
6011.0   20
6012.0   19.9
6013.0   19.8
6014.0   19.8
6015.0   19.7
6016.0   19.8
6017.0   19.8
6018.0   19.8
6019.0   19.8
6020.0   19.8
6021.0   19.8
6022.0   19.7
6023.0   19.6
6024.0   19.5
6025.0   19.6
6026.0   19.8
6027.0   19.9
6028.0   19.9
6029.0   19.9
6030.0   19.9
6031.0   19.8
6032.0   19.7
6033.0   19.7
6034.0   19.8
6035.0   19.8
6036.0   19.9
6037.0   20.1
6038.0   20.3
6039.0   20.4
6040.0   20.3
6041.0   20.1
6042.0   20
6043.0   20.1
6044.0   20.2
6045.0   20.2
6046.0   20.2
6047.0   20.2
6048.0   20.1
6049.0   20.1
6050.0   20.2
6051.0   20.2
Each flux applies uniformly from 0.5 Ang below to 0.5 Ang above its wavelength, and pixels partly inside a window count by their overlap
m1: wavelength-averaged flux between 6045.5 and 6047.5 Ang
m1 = 20.2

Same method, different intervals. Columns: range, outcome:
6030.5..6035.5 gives 19.8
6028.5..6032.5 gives 19.8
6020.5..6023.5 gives 19.7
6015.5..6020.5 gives 19.8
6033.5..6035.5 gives 19.8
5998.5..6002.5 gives 20.2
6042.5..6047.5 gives 20.2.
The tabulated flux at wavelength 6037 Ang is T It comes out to 20.1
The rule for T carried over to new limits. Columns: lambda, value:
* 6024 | 19.5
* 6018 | 19.8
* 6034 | 19.8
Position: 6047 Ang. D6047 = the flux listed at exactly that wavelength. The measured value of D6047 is 20.2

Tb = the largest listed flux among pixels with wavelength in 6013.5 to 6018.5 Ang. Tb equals 19.8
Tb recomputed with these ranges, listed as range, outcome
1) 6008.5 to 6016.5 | 20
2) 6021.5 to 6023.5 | 19.7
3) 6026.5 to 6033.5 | 19.9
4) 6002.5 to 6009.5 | 20.3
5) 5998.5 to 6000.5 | 20.2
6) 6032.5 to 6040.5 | 20.4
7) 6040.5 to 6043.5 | 20.1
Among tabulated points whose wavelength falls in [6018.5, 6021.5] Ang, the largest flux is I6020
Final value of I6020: 19.8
